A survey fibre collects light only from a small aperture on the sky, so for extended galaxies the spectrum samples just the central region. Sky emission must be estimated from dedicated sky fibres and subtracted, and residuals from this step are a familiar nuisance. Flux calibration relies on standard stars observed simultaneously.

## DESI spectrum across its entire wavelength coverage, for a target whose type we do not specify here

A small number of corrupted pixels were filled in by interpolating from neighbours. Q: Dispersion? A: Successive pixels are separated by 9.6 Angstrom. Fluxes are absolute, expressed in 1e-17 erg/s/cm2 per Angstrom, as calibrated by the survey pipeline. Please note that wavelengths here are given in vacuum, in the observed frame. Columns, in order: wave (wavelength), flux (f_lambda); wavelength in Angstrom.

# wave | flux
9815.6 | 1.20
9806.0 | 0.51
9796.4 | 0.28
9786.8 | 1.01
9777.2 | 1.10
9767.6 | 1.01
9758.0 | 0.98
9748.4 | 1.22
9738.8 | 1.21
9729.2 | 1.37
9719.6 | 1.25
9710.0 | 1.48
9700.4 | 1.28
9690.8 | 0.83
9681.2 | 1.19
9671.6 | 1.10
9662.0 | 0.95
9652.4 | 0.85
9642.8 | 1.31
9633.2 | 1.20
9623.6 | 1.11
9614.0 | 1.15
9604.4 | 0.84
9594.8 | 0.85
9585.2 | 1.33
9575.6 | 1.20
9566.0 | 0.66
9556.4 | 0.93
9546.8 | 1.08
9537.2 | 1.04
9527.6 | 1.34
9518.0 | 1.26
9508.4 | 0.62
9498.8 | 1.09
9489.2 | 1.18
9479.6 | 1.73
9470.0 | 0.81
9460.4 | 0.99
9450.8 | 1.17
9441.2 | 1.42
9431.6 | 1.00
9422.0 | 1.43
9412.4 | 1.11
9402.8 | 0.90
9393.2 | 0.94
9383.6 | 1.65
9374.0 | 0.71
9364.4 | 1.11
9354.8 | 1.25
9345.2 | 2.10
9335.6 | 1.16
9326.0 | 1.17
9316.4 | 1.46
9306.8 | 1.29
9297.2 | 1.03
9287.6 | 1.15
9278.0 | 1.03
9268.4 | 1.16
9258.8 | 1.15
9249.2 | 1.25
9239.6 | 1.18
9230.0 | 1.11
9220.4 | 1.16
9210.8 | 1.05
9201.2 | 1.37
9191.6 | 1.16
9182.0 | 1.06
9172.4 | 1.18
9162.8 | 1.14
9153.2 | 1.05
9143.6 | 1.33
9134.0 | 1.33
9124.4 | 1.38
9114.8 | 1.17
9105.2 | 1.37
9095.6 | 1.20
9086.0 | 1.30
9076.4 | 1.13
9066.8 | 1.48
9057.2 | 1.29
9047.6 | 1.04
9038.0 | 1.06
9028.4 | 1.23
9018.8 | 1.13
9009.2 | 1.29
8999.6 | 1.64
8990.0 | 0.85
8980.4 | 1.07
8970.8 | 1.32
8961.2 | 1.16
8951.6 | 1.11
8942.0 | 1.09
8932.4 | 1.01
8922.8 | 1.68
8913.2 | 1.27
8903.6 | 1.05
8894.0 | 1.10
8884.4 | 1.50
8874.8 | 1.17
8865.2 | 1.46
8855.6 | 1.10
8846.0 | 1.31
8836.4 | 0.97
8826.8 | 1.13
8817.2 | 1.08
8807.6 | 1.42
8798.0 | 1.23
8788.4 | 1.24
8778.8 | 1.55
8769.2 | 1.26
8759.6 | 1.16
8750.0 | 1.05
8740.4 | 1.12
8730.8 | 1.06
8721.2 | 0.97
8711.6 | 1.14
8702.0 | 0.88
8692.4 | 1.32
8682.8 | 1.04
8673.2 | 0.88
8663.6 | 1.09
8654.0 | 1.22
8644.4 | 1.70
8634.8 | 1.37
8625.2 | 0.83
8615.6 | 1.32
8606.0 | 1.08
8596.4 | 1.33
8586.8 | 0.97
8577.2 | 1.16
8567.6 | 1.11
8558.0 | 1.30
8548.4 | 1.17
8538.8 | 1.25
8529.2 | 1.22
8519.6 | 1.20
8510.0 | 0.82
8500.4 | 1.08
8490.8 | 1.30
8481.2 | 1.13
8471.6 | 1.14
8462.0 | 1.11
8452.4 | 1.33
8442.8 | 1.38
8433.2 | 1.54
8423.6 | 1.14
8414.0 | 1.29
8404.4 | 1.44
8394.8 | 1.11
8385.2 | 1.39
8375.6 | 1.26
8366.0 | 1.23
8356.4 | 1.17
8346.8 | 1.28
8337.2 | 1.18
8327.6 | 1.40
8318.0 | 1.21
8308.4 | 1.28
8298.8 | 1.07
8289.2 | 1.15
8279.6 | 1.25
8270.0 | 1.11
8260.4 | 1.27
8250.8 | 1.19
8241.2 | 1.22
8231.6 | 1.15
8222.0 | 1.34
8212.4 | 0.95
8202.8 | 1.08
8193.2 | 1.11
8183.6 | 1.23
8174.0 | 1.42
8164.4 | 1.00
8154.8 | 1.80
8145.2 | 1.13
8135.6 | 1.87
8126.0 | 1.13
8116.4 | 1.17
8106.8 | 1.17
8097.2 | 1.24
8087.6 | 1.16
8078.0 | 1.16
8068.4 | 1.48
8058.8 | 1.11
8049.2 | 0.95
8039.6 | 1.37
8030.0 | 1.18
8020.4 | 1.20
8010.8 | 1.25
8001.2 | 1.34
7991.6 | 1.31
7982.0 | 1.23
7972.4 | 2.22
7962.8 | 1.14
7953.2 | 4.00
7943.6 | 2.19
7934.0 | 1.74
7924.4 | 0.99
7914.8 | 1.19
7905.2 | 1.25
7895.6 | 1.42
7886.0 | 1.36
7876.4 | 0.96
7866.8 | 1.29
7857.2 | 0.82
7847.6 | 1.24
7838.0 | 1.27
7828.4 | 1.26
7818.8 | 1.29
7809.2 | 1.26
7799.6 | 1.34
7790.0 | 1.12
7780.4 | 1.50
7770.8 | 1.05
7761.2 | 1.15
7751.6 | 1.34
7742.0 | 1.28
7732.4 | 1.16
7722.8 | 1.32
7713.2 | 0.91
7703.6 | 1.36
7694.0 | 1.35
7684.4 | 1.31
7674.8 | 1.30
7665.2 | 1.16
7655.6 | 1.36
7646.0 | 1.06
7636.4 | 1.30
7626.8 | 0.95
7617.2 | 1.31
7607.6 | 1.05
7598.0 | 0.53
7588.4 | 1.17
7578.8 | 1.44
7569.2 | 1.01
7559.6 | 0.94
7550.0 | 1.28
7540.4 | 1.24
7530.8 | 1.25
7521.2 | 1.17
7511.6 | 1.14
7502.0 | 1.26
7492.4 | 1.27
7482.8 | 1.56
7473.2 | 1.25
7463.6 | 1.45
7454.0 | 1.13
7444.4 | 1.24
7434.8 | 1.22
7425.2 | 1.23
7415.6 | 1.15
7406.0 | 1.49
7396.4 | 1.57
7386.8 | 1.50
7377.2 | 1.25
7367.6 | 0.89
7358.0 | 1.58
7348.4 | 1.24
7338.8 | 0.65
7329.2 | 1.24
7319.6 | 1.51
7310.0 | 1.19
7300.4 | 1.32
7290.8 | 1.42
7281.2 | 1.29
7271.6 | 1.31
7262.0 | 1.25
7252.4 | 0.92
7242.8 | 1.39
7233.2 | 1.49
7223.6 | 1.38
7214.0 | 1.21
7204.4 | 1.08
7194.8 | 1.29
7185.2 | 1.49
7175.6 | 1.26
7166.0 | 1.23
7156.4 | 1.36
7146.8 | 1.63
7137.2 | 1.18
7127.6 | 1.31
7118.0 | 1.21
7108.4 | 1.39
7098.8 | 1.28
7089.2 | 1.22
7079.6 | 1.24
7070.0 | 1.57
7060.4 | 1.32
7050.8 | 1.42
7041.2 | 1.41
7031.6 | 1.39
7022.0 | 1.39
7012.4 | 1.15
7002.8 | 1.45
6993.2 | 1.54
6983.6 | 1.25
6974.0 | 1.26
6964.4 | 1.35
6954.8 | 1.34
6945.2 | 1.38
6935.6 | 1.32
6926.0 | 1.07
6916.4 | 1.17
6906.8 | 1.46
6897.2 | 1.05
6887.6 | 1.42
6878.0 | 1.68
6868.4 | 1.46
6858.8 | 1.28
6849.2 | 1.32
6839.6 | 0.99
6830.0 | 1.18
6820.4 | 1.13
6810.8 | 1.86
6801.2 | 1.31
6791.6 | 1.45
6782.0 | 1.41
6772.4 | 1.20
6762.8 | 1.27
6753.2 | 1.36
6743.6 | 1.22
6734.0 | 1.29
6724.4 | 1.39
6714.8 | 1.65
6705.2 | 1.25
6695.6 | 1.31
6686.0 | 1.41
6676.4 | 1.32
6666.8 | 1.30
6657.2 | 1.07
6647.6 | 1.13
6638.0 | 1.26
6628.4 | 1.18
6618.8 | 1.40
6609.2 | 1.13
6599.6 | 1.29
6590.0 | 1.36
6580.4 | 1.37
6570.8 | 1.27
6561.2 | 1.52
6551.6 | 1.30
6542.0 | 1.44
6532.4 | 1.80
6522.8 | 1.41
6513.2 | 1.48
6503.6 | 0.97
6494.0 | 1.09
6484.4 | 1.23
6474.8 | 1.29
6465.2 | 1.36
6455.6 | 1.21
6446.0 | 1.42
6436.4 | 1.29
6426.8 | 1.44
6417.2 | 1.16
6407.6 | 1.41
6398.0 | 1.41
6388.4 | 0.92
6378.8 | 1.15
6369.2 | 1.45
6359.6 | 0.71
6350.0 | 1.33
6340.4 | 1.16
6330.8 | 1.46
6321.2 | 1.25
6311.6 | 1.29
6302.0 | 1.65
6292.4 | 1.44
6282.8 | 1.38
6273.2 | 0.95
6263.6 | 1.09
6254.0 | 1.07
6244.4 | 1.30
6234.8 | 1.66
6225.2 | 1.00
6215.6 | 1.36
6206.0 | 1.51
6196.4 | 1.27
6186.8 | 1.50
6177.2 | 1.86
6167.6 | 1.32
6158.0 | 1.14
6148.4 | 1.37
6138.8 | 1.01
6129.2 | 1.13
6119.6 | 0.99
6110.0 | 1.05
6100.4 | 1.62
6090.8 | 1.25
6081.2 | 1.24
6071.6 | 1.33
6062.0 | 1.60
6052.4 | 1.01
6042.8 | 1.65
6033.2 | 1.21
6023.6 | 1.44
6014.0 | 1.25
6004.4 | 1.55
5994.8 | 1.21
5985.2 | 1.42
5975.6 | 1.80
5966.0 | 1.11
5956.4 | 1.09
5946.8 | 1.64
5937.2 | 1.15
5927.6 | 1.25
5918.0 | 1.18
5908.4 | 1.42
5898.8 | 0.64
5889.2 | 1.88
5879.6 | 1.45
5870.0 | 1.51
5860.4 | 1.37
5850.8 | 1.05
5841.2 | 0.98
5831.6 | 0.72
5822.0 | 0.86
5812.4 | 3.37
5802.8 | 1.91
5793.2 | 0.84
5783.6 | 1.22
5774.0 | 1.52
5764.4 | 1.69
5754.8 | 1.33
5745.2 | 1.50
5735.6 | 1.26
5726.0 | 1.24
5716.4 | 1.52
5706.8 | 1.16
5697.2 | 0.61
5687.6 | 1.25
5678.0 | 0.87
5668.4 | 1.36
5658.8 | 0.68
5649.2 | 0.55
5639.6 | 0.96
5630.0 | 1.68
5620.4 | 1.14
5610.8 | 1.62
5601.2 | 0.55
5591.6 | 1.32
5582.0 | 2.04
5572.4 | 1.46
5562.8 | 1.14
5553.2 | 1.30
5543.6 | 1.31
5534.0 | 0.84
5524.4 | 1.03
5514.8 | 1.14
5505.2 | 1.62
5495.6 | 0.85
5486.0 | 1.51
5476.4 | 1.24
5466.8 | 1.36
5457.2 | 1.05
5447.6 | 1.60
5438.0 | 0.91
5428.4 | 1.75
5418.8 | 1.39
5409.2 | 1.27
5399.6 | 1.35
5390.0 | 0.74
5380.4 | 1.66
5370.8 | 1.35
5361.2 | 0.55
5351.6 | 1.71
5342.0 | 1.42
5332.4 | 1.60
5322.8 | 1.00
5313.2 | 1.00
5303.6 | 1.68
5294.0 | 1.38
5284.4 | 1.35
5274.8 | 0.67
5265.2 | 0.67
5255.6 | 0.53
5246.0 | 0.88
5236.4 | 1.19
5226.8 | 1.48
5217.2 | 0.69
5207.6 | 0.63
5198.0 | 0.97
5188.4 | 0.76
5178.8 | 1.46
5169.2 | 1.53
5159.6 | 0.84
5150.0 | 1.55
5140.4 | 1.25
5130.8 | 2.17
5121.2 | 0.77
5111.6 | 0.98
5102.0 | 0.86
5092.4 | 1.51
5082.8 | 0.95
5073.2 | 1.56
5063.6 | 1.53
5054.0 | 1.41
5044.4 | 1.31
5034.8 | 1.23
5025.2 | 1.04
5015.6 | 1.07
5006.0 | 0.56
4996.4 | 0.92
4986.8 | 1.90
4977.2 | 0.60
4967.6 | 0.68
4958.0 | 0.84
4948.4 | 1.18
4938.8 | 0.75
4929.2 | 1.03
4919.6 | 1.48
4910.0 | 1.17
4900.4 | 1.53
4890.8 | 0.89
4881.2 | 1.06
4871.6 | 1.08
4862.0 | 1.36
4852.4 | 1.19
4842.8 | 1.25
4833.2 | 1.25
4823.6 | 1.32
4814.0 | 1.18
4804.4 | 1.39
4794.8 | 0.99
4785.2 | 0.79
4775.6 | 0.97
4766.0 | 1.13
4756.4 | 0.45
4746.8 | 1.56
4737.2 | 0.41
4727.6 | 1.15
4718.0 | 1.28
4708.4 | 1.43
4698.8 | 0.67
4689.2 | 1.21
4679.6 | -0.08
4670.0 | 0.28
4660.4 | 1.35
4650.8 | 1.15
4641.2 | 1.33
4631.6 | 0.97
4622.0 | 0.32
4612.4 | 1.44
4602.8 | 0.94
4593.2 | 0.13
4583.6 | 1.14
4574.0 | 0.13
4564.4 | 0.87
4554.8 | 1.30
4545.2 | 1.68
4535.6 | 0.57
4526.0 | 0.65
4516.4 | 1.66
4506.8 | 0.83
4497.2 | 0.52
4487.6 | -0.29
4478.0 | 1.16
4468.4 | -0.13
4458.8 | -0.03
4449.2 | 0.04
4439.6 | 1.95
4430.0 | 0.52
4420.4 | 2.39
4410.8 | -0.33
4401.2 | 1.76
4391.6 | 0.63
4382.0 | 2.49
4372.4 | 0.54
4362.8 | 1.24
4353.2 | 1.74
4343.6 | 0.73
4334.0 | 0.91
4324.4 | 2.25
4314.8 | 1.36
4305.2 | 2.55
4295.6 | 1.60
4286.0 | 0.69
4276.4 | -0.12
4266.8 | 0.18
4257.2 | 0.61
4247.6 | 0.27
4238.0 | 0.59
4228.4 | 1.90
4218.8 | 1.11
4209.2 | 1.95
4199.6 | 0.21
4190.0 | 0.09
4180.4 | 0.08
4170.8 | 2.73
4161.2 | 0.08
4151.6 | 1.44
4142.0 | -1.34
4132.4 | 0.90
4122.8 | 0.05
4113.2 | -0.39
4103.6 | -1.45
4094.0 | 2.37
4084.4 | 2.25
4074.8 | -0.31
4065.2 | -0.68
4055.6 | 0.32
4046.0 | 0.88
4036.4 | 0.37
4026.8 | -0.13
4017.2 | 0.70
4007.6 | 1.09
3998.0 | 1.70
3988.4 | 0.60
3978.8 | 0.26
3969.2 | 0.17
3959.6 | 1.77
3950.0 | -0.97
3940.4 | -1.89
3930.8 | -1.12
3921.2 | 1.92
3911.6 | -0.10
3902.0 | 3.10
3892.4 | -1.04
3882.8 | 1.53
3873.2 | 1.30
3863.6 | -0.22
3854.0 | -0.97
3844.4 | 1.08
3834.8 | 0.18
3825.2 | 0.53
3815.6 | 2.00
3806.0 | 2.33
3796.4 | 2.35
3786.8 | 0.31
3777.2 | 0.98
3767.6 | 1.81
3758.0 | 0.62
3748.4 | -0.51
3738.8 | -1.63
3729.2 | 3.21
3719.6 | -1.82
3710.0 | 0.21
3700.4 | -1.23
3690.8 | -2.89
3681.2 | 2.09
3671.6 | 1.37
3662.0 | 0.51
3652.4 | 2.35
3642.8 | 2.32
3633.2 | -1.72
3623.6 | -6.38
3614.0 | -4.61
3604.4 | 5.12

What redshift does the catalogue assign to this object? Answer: 0.21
